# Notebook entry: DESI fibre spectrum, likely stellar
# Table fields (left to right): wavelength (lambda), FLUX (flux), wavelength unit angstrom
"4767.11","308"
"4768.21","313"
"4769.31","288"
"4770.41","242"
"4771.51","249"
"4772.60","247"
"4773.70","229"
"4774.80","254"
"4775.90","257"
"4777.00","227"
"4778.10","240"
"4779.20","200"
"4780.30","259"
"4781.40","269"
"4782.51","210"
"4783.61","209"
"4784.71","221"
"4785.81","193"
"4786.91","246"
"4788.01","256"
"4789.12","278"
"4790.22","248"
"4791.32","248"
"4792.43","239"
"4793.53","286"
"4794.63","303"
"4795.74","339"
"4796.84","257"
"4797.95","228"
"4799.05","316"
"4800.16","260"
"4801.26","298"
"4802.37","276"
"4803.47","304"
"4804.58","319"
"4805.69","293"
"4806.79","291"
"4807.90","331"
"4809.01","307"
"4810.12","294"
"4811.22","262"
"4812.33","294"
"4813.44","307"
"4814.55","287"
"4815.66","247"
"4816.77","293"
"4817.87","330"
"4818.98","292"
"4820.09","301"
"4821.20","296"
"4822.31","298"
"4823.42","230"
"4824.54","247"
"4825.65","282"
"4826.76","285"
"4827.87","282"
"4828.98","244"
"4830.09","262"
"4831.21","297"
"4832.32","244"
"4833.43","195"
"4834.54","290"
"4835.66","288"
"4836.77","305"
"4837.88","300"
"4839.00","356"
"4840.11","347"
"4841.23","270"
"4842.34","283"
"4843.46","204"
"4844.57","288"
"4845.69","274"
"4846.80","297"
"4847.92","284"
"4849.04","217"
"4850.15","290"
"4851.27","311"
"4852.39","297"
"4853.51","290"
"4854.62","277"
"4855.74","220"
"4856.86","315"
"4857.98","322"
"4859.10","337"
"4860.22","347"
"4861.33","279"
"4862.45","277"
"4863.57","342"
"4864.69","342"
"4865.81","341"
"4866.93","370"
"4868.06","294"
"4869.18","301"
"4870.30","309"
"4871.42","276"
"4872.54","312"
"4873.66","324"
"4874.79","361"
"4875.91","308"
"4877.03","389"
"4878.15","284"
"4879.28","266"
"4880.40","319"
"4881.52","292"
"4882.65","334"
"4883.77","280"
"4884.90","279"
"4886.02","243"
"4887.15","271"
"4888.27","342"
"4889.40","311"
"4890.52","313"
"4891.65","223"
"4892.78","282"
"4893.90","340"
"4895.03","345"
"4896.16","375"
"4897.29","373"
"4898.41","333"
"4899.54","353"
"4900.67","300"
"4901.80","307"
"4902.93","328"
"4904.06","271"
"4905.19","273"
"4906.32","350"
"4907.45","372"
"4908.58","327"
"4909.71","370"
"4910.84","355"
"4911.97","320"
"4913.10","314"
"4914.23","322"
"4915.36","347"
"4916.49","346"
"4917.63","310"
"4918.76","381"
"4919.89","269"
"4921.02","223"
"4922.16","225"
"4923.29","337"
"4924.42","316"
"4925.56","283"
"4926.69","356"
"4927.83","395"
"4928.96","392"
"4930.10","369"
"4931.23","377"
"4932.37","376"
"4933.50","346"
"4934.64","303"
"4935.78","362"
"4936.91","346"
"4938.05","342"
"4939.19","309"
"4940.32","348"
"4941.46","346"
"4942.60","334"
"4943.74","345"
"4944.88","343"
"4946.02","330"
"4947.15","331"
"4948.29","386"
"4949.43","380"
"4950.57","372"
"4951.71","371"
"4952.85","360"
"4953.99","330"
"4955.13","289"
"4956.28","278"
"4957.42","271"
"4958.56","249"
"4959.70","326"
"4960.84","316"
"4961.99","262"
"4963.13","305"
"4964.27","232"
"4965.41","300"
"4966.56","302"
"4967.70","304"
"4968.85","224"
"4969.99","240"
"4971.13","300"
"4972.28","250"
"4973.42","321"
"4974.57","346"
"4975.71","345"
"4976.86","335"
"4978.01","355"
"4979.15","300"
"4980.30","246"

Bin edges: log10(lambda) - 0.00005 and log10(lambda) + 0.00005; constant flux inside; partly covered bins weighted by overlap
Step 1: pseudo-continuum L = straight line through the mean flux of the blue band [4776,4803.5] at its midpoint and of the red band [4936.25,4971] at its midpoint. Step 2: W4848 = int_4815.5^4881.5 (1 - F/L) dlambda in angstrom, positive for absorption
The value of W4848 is -4.0 angstrom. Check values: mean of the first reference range 256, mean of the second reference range 316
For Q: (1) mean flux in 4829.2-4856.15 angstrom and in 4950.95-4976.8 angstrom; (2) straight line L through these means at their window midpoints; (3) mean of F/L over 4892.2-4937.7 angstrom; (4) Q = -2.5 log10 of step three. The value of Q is -0.15 mag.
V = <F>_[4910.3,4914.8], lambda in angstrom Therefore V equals 328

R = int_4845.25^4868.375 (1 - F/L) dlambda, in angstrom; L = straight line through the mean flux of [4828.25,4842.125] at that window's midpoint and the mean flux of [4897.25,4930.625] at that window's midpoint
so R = -0.5 angstrom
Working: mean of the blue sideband 283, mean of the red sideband 326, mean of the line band 301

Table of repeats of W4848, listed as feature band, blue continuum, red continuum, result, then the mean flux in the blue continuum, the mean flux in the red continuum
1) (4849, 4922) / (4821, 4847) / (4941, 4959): -2.6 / 277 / 333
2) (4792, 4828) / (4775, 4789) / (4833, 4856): -4.6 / 234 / 281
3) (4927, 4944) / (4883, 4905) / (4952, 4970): -3.2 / 309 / 289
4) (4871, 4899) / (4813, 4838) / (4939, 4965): -1.2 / 278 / 322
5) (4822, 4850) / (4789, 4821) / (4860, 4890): 2.2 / 287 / 311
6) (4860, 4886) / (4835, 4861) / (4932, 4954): -0.5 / 292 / 348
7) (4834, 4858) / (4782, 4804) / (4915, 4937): 0.2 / 261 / 333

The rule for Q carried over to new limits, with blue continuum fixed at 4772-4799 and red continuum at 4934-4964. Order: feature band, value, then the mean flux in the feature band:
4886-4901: -0.06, 317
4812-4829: -0.07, 283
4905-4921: -0.07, 330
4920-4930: 0.00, 316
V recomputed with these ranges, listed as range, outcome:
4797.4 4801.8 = 276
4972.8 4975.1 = 331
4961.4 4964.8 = 267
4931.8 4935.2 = 342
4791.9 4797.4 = 285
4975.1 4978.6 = 345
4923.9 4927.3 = 319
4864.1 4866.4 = 342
